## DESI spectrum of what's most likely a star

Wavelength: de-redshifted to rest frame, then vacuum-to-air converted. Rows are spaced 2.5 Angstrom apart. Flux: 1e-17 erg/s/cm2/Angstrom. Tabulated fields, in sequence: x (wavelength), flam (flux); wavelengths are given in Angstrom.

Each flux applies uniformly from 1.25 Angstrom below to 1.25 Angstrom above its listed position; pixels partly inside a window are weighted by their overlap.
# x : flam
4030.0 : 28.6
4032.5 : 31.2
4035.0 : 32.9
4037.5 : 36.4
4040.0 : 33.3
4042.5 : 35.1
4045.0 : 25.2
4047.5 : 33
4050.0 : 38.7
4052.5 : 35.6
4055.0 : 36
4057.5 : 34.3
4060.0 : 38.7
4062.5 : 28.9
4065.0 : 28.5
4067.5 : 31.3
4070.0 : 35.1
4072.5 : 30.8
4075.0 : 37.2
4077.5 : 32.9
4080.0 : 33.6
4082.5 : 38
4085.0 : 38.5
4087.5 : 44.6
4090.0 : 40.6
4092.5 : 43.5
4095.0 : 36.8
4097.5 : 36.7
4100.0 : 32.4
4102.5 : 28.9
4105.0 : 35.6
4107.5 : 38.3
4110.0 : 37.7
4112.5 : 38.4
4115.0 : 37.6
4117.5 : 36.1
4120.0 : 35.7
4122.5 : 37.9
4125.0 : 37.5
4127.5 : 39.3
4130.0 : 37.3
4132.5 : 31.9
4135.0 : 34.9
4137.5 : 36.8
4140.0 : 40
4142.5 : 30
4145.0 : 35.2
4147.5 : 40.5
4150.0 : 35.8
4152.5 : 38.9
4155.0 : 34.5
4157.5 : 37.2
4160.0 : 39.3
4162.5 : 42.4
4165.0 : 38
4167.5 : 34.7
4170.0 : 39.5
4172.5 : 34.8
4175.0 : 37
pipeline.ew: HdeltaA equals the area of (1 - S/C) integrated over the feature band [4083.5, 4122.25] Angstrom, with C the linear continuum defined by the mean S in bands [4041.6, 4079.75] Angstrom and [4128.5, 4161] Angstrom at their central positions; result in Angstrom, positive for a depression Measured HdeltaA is -2.9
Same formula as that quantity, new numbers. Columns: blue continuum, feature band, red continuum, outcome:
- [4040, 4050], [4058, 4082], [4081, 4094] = 2.63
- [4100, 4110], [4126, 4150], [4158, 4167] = 0.64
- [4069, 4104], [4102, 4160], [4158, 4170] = 1.78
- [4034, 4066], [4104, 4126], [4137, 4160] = -0.97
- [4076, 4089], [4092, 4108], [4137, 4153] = 0.75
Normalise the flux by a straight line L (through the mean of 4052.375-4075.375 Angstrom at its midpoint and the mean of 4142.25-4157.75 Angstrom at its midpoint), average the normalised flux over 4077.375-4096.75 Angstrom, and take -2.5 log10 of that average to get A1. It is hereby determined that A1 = -0.138 mag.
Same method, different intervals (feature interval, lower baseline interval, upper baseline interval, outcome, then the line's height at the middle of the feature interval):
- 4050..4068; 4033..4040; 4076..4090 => 0.06 mag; 35.9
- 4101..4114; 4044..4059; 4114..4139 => 0.00 mag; 35.9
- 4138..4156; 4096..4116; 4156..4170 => 0.03 mag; 37.6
